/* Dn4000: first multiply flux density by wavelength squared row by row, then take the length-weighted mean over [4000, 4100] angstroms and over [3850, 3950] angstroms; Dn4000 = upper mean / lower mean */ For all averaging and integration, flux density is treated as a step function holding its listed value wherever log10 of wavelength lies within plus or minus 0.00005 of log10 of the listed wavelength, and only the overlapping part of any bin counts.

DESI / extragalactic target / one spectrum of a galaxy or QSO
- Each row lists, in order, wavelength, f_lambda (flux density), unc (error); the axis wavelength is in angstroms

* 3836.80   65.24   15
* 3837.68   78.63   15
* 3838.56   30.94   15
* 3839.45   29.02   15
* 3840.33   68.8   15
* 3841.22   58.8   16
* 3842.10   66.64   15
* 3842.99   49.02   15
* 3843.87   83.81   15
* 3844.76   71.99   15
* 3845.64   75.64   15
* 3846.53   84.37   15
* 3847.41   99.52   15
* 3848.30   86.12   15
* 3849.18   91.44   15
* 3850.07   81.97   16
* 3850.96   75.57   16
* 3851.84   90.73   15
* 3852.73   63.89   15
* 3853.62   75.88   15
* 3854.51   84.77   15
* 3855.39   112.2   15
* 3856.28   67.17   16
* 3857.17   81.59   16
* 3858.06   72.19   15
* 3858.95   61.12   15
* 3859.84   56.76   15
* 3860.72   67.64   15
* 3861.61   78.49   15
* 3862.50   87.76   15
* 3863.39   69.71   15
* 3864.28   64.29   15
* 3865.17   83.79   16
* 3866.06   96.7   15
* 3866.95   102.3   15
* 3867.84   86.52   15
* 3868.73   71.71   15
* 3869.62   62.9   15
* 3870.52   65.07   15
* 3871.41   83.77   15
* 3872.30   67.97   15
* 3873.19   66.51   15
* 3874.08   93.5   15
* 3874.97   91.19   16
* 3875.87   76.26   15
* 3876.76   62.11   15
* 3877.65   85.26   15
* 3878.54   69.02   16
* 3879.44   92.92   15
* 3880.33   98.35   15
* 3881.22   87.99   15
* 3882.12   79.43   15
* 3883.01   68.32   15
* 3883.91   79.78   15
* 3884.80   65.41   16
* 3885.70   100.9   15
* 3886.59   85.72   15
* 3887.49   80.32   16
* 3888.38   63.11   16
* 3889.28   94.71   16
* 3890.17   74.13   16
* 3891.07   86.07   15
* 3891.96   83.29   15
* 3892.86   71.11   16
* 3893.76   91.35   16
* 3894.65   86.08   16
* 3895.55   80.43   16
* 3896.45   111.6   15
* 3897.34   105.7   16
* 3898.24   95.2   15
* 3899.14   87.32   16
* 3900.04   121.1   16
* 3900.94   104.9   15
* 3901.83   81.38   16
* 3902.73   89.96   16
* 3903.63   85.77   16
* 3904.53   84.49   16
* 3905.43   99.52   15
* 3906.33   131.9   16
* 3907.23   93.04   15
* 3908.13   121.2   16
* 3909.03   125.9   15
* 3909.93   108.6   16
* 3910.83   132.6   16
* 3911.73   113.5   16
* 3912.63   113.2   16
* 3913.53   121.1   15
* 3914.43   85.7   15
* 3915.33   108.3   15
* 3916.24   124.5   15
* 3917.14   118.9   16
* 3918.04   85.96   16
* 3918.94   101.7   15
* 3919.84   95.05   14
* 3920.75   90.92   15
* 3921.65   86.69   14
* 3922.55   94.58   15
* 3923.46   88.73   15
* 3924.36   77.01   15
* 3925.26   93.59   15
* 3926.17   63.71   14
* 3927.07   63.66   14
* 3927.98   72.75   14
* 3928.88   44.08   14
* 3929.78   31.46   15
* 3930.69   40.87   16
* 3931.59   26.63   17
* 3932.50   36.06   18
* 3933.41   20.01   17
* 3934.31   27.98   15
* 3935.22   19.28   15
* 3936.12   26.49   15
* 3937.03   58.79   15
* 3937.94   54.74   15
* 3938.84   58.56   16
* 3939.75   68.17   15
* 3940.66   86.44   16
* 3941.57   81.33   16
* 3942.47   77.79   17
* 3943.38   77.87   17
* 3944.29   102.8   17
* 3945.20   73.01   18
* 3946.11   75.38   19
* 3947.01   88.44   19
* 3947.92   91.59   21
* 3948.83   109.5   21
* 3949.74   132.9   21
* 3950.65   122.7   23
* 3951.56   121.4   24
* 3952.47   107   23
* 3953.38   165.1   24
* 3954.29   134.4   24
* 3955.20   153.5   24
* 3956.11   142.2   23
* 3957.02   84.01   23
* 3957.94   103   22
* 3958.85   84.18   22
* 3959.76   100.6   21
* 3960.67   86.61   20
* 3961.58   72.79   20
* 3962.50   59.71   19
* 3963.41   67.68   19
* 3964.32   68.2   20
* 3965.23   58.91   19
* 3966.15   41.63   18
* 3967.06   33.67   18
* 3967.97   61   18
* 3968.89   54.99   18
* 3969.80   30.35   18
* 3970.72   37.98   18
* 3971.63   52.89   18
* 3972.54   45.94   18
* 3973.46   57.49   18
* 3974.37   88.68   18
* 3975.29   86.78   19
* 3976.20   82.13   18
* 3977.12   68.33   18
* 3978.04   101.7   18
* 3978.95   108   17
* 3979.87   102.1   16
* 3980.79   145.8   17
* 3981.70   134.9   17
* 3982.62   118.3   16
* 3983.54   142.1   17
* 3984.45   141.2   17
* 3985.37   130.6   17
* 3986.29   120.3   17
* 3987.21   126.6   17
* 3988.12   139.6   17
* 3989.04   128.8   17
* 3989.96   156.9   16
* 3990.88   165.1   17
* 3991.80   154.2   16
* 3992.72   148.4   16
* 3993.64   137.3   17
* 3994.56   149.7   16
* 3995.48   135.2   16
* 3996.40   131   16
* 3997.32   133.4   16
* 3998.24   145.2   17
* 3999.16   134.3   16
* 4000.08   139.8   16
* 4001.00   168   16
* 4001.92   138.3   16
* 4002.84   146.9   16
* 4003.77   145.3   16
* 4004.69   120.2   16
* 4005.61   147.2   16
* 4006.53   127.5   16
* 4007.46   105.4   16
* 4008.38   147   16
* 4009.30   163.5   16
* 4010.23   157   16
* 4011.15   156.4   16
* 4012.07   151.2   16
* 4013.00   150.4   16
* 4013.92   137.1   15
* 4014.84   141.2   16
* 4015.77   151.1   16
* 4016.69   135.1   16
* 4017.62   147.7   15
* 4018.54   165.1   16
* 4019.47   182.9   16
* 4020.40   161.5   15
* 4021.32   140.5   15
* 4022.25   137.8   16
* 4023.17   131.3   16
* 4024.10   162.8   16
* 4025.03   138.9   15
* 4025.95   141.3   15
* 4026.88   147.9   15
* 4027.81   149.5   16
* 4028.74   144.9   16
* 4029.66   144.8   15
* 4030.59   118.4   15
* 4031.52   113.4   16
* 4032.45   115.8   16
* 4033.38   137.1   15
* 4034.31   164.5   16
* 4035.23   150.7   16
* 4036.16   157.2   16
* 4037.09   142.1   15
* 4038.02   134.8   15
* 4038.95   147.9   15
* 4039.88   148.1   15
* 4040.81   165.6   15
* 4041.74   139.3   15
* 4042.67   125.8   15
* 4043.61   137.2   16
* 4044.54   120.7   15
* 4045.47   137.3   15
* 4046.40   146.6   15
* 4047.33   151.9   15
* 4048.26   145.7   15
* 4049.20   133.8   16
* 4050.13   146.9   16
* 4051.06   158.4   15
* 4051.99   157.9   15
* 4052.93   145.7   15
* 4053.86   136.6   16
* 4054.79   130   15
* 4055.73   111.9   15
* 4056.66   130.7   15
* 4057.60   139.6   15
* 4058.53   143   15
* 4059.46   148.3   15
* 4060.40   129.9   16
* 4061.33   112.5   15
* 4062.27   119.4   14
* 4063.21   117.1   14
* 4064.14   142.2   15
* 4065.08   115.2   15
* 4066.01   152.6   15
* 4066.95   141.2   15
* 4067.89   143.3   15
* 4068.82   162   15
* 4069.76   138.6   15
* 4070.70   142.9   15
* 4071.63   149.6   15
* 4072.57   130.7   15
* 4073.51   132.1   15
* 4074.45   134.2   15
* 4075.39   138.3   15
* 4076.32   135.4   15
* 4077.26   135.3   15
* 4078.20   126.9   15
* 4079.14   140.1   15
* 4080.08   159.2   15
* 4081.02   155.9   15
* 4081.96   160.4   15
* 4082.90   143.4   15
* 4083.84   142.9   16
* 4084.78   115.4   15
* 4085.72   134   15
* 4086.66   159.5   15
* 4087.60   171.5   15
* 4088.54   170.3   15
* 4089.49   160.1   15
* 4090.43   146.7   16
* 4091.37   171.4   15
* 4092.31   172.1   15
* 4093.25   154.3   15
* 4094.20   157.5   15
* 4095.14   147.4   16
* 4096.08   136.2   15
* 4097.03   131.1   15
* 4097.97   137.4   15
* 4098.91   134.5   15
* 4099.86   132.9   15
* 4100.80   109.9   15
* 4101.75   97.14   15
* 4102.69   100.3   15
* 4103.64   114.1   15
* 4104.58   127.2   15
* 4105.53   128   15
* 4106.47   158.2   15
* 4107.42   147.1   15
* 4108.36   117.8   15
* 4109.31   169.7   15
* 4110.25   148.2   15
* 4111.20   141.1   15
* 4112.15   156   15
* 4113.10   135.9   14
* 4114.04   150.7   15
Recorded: 1.9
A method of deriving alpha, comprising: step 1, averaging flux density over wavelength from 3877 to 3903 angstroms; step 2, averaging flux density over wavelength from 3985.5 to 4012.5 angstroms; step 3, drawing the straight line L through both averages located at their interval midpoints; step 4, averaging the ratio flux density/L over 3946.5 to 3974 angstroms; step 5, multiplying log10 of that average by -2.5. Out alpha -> 0.37 mag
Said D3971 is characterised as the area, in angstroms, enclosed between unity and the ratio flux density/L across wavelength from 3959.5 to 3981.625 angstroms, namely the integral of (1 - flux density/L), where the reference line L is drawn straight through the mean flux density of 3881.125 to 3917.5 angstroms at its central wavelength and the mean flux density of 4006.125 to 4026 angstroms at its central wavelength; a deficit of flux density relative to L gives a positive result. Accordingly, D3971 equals 9.6 angstroms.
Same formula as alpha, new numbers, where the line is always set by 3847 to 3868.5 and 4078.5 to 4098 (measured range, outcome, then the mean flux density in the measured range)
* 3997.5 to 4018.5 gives -0.14 mag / 144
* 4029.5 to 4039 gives -0.03 mag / 138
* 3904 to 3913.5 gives -0.17 mag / 113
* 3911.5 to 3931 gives 0.14 mag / 87.1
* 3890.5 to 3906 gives 0.01 mag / 92.2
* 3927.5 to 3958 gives 0.33 mag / 79.6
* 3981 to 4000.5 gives -0.15 mag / 139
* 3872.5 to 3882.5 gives 0.06 mag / 81.7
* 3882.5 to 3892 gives 0.12 mag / 80.1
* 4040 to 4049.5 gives -0.02 mag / 141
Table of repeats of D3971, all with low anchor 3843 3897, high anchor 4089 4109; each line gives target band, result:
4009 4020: -3.47 angstroms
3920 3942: 8.30 angstroms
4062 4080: -0.95 angstroms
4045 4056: -1.50 angstroms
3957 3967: 2.90 angstroms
